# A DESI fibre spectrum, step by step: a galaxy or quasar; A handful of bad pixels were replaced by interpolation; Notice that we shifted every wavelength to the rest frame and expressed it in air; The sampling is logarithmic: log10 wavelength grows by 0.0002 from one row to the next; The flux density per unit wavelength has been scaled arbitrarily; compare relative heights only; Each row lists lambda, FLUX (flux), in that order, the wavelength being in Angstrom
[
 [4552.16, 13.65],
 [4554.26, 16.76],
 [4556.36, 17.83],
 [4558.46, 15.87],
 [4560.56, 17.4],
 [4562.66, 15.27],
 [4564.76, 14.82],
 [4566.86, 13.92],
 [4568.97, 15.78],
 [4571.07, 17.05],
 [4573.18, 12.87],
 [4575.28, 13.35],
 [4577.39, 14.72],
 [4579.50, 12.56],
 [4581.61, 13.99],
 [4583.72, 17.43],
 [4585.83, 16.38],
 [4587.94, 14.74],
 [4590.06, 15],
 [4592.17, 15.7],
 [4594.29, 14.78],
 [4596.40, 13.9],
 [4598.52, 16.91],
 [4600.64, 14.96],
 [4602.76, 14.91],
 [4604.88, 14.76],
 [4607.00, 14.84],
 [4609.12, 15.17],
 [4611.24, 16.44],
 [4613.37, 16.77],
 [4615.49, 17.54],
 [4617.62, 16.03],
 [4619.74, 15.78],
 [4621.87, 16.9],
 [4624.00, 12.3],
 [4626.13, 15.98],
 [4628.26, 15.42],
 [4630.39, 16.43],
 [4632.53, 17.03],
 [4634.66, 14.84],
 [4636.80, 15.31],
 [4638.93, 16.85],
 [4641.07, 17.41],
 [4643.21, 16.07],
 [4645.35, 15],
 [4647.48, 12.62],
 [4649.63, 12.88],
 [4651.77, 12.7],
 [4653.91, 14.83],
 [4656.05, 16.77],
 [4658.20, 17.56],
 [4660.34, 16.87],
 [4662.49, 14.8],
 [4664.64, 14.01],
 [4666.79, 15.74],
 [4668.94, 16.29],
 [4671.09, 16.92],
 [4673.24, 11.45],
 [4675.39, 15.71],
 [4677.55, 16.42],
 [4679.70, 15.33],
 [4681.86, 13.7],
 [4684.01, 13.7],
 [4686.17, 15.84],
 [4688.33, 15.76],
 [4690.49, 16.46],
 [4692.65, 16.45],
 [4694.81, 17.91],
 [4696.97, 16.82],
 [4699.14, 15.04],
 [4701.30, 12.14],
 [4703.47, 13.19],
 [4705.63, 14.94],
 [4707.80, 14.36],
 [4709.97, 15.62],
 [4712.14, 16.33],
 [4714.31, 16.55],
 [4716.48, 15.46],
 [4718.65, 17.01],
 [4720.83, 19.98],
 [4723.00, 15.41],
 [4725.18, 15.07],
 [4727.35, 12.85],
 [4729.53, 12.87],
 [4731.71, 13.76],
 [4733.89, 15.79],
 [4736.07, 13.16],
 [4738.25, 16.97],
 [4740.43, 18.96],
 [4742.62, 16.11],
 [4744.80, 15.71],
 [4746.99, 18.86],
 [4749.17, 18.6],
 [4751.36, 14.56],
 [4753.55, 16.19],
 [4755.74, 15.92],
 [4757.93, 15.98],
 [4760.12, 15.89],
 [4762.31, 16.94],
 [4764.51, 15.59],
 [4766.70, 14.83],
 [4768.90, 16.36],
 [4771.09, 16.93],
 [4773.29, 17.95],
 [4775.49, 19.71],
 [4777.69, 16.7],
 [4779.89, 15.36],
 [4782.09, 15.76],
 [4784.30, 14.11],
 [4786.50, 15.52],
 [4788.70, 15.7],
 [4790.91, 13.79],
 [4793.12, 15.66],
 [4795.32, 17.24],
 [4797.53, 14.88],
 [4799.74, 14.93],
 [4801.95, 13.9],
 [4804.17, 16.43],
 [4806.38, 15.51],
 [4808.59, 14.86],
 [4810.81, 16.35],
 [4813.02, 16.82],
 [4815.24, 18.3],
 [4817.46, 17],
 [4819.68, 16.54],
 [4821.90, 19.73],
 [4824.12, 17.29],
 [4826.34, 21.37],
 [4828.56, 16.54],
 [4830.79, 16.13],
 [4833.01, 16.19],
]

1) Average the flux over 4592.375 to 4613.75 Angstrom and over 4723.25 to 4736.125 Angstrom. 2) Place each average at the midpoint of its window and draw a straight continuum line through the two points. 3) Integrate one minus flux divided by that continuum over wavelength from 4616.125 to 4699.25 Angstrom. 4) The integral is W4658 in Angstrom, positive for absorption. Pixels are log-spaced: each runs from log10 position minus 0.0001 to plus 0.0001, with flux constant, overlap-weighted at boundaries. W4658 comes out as -4.1 Angstrom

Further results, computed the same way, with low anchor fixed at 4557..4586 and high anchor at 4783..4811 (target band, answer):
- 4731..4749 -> -1.32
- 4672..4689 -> 0.50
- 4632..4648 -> -0.58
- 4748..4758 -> -0.70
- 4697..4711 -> 0.73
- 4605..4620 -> -0.88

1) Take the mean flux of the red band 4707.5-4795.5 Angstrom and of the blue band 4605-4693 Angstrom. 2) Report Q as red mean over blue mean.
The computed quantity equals 1.0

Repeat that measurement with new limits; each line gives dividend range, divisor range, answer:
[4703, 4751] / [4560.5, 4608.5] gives 1.05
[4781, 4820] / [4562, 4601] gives 1.05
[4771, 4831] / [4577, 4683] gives 1.07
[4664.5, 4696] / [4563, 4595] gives 1.04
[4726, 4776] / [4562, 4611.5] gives 1.07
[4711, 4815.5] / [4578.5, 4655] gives 1.04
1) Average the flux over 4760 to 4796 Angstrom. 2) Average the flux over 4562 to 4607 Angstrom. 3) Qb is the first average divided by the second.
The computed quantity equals 1.08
